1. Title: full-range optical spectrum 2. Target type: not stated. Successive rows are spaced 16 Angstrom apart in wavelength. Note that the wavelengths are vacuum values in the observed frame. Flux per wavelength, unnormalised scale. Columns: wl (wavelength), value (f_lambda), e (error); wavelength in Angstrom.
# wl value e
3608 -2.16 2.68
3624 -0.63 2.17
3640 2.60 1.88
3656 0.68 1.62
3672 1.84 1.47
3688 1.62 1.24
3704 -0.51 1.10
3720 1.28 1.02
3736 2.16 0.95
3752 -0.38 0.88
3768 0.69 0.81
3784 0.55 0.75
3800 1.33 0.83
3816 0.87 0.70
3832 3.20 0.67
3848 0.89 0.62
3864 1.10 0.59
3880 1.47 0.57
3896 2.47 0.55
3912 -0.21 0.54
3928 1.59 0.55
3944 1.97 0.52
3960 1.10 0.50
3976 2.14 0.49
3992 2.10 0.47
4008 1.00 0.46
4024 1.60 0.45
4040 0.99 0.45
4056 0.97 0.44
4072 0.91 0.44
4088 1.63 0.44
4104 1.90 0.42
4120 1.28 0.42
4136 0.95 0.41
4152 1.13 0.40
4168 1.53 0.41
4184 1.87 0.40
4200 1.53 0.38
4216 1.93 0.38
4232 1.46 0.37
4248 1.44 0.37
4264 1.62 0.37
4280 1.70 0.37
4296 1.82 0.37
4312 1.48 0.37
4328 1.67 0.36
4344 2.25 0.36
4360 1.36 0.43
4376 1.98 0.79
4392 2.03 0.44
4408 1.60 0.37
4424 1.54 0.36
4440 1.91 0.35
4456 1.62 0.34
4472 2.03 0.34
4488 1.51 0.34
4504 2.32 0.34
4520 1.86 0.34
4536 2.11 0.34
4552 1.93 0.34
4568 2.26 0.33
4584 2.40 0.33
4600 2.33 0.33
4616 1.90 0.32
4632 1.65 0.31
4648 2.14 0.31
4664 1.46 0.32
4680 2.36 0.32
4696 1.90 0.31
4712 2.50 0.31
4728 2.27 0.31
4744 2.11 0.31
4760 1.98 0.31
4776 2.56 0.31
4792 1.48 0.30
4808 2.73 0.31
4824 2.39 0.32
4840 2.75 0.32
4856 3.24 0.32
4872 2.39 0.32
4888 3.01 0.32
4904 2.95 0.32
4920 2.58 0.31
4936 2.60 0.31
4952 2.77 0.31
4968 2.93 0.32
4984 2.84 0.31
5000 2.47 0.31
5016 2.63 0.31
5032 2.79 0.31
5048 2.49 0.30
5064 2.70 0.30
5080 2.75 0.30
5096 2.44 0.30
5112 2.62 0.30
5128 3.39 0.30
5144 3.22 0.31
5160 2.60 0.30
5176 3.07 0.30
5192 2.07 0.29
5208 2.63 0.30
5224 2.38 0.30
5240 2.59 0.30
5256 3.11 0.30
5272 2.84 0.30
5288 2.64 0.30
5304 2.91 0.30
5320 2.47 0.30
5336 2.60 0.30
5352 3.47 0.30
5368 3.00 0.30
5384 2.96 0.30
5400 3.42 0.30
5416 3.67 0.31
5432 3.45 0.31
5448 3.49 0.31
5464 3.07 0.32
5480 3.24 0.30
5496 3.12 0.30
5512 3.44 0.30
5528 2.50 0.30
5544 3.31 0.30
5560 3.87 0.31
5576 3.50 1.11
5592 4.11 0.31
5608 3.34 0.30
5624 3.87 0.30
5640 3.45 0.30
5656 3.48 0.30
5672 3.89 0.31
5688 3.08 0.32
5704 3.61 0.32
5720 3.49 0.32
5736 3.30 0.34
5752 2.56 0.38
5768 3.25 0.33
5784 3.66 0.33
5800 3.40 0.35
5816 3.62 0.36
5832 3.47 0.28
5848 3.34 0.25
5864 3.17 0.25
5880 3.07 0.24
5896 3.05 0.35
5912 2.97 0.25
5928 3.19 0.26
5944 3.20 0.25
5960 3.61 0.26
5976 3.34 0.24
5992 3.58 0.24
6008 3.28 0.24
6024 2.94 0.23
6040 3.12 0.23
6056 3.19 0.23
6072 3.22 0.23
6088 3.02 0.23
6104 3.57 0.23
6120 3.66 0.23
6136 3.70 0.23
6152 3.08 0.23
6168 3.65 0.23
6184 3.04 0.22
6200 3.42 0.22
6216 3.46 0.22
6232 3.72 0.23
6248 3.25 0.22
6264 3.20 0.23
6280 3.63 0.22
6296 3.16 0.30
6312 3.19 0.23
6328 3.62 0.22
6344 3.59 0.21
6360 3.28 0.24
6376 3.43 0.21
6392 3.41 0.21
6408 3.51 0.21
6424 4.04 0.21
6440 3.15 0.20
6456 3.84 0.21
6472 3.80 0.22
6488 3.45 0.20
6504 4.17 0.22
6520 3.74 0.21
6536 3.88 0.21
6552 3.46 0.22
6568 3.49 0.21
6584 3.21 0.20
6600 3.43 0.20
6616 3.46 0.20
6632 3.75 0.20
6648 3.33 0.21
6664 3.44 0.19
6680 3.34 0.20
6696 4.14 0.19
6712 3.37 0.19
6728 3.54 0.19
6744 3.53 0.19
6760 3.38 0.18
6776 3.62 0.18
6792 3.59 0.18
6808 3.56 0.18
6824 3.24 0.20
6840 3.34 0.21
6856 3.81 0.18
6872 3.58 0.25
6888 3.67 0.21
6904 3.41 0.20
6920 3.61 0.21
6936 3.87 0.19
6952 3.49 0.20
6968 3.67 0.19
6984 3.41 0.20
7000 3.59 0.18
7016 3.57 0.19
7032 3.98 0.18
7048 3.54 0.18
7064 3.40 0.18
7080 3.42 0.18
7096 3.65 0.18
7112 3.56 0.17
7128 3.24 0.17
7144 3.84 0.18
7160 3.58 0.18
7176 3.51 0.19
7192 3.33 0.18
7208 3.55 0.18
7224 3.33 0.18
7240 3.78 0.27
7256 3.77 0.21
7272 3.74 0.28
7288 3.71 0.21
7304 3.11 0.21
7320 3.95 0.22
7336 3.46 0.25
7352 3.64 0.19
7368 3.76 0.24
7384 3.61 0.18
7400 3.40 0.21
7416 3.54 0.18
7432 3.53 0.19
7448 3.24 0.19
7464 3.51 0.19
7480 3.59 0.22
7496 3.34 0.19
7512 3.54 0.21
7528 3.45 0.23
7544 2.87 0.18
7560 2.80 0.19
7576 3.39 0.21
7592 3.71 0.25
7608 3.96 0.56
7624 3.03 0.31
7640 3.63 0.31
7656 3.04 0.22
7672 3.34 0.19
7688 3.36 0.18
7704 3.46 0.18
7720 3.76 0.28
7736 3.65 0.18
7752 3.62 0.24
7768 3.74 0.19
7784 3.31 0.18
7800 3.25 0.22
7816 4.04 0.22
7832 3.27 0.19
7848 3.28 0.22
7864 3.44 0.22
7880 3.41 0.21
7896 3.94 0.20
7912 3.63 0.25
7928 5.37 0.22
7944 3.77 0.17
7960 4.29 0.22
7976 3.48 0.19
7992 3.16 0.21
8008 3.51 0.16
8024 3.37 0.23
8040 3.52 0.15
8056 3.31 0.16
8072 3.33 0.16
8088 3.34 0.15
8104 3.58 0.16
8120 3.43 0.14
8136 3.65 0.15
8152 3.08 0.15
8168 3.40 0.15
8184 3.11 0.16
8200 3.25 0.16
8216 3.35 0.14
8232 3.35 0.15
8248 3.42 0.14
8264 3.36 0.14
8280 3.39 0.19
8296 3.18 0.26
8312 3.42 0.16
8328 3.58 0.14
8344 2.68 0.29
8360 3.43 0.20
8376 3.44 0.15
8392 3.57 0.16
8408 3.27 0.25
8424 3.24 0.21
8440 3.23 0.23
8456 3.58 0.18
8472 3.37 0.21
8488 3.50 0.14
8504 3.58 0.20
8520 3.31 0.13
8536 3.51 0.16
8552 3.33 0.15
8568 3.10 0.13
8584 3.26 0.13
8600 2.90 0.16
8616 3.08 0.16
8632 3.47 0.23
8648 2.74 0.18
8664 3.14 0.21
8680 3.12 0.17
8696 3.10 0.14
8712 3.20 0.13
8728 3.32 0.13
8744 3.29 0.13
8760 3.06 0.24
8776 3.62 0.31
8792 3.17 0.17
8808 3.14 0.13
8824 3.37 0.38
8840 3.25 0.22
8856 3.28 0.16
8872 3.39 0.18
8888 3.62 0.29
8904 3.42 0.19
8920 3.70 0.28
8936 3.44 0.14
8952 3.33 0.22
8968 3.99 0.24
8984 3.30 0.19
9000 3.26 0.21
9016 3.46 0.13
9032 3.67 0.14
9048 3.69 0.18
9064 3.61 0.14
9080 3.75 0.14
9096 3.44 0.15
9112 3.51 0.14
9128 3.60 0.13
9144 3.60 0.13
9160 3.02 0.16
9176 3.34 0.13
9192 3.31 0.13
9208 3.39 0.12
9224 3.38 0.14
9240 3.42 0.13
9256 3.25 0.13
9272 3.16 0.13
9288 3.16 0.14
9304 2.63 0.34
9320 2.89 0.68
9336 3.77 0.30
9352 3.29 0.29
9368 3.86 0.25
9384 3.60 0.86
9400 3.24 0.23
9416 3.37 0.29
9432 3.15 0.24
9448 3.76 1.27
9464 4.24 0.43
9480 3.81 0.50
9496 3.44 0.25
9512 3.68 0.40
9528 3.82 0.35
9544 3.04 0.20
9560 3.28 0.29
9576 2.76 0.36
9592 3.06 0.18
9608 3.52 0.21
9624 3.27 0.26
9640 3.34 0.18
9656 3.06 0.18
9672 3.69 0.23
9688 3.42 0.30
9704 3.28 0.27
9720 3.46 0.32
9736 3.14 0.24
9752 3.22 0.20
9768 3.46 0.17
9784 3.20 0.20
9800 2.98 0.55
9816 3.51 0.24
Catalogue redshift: 0.21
